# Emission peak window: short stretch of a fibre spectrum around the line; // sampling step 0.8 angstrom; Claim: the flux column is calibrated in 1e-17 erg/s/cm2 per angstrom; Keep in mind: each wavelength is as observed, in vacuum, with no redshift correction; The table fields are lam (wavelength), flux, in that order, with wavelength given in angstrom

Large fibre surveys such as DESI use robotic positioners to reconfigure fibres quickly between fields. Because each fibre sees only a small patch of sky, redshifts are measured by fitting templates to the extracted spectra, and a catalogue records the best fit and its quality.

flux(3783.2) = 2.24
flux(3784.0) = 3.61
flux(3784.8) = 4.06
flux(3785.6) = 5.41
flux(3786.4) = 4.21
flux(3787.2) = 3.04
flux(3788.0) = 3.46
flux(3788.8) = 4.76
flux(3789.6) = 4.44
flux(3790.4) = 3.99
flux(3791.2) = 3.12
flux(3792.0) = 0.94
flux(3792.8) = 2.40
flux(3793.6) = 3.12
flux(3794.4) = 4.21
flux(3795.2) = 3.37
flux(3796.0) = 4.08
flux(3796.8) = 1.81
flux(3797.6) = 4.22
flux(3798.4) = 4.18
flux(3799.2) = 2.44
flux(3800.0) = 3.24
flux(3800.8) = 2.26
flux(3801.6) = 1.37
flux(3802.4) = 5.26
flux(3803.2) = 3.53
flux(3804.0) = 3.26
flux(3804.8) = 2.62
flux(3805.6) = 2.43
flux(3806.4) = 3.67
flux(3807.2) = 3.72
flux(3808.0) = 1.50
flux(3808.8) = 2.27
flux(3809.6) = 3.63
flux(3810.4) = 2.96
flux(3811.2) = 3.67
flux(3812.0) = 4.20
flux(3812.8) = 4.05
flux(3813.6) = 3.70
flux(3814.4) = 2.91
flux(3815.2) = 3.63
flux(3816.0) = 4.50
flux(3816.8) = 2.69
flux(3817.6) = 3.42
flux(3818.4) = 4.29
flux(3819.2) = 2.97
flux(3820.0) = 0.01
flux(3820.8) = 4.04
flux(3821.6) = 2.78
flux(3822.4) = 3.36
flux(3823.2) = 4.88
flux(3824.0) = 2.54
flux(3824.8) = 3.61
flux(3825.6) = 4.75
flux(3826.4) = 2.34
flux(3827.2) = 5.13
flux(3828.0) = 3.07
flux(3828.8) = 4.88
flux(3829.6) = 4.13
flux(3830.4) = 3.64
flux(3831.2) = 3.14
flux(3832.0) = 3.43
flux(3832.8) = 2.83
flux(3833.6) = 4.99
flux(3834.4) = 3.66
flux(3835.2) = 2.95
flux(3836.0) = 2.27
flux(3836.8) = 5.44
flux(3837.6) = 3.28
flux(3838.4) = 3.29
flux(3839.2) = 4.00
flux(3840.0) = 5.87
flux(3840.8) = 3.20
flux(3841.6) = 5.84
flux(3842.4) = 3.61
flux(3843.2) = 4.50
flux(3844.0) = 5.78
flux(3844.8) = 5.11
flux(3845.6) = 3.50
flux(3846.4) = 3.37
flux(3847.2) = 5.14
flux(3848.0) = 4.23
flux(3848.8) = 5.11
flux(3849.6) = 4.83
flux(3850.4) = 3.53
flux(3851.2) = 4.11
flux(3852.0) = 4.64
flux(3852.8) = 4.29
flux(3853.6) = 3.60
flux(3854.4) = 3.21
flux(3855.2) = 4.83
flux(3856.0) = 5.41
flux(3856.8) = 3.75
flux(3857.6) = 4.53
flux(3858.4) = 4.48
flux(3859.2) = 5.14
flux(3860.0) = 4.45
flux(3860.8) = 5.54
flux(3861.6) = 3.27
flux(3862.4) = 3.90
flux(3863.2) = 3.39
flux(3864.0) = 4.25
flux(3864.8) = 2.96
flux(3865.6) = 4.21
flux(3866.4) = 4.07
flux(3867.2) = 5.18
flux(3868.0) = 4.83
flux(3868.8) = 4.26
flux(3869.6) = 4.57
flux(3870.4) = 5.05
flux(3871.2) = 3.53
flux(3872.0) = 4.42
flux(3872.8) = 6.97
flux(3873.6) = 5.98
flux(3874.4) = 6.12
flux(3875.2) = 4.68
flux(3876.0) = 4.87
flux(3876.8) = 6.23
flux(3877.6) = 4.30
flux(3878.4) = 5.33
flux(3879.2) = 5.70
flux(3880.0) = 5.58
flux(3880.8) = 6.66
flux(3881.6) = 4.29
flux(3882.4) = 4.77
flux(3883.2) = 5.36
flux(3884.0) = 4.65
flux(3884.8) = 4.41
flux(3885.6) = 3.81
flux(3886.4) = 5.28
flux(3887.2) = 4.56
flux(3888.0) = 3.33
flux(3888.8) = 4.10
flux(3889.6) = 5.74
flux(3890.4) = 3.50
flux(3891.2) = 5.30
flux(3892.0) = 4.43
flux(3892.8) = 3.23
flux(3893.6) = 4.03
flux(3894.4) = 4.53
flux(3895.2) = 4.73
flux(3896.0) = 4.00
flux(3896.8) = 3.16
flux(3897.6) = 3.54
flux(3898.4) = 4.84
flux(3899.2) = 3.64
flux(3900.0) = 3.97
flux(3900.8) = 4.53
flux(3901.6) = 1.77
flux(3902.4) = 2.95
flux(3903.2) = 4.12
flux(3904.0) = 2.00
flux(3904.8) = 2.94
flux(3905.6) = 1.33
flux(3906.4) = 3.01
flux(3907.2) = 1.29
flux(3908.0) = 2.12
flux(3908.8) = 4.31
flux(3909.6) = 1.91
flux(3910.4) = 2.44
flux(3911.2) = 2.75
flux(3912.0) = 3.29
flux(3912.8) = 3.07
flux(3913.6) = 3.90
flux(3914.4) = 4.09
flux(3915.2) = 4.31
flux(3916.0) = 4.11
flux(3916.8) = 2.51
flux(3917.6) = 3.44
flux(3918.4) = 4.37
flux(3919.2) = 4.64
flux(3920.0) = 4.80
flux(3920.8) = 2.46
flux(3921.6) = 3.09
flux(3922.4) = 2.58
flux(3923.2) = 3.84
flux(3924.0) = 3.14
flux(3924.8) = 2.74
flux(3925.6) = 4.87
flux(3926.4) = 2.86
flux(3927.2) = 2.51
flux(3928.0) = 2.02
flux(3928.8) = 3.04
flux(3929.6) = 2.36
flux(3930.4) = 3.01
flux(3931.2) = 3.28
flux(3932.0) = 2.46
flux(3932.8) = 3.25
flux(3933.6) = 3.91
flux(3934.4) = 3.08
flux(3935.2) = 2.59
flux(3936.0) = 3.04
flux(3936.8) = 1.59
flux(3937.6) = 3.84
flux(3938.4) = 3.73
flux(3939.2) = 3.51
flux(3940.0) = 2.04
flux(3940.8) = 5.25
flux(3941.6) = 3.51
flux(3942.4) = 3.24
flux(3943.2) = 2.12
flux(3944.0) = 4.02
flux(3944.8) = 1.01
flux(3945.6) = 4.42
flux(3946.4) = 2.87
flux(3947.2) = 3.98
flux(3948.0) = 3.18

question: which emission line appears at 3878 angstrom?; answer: C III] 1909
